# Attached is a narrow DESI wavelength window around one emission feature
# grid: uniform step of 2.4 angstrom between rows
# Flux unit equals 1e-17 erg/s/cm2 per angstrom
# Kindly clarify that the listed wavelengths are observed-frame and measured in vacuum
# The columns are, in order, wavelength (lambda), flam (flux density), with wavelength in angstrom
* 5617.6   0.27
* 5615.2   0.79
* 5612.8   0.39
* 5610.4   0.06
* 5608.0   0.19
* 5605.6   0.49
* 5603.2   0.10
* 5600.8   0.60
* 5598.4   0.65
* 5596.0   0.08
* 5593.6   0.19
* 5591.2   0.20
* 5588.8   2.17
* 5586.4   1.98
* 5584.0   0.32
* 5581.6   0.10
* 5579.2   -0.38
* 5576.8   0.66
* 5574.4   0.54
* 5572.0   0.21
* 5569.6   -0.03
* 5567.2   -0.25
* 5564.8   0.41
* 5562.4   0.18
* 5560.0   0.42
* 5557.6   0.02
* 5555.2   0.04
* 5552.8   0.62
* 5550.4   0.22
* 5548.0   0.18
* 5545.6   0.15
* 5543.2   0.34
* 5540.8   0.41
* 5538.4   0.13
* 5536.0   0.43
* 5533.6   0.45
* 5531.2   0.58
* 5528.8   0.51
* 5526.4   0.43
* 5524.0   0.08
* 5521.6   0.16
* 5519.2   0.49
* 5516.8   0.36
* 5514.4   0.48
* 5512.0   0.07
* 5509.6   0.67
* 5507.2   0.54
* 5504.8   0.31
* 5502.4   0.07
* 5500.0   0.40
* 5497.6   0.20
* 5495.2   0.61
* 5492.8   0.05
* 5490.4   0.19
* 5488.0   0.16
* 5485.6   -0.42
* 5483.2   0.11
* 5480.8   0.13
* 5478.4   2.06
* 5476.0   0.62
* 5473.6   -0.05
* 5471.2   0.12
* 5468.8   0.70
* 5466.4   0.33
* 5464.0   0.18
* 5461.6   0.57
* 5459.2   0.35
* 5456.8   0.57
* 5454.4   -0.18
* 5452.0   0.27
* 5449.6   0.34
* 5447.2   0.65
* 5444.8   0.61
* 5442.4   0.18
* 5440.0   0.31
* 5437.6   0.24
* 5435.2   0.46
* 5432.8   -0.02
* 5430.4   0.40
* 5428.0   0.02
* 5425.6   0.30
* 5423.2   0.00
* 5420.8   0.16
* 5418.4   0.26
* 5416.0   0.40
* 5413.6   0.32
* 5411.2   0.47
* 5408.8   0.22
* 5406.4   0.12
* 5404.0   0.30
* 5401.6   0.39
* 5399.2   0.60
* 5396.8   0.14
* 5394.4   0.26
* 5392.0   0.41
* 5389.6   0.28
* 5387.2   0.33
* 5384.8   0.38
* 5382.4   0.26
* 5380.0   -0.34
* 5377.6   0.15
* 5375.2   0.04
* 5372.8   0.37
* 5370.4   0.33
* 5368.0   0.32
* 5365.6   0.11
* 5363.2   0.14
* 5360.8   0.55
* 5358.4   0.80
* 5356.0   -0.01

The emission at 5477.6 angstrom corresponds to H-beta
